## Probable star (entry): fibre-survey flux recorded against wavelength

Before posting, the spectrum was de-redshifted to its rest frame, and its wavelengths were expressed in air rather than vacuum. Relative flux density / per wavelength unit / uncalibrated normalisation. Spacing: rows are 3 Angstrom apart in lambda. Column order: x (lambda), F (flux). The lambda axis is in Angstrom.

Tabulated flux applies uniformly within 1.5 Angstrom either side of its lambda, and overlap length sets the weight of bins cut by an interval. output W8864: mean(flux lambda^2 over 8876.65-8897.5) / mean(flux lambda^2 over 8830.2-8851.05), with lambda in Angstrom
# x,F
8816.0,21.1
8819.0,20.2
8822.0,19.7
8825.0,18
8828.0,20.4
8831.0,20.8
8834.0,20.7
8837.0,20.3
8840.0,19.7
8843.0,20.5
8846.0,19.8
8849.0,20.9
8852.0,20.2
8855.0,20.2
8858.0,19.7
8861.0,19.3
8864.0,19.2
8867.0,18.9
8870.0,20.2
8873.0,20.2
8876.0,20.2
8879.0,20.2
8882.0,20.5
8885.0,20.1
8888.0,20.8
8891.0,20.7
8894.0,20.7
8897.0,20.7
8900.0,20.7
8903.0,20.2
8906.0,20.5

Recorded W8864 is 1.0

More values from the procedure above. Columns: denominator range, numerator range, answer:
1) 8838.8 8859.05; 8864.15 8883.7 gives 1.00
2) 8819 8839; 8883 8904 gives 1.04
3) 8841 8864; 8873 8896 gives 1.03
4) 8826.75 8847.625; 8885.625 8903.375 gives 1.03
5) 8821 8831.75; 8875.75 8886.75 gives 1.04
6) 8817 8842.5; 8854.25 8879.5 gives 1.00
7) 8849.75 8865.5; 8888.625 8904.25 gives 1.05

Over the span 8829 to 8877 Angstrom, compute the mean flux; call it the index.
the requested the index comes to 20.1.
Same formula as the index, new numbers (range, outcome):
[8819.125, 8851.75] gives 20.1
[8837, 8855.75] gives 20.2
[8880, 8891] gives 20.5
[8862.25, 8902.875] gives 20.2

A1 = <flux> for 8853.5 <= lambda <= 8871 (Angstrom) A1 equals 19.6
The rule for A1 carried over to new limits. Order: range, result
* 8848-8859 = 20.2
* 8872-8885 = 20.3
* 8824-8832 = 19.8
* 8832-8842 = 20.3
